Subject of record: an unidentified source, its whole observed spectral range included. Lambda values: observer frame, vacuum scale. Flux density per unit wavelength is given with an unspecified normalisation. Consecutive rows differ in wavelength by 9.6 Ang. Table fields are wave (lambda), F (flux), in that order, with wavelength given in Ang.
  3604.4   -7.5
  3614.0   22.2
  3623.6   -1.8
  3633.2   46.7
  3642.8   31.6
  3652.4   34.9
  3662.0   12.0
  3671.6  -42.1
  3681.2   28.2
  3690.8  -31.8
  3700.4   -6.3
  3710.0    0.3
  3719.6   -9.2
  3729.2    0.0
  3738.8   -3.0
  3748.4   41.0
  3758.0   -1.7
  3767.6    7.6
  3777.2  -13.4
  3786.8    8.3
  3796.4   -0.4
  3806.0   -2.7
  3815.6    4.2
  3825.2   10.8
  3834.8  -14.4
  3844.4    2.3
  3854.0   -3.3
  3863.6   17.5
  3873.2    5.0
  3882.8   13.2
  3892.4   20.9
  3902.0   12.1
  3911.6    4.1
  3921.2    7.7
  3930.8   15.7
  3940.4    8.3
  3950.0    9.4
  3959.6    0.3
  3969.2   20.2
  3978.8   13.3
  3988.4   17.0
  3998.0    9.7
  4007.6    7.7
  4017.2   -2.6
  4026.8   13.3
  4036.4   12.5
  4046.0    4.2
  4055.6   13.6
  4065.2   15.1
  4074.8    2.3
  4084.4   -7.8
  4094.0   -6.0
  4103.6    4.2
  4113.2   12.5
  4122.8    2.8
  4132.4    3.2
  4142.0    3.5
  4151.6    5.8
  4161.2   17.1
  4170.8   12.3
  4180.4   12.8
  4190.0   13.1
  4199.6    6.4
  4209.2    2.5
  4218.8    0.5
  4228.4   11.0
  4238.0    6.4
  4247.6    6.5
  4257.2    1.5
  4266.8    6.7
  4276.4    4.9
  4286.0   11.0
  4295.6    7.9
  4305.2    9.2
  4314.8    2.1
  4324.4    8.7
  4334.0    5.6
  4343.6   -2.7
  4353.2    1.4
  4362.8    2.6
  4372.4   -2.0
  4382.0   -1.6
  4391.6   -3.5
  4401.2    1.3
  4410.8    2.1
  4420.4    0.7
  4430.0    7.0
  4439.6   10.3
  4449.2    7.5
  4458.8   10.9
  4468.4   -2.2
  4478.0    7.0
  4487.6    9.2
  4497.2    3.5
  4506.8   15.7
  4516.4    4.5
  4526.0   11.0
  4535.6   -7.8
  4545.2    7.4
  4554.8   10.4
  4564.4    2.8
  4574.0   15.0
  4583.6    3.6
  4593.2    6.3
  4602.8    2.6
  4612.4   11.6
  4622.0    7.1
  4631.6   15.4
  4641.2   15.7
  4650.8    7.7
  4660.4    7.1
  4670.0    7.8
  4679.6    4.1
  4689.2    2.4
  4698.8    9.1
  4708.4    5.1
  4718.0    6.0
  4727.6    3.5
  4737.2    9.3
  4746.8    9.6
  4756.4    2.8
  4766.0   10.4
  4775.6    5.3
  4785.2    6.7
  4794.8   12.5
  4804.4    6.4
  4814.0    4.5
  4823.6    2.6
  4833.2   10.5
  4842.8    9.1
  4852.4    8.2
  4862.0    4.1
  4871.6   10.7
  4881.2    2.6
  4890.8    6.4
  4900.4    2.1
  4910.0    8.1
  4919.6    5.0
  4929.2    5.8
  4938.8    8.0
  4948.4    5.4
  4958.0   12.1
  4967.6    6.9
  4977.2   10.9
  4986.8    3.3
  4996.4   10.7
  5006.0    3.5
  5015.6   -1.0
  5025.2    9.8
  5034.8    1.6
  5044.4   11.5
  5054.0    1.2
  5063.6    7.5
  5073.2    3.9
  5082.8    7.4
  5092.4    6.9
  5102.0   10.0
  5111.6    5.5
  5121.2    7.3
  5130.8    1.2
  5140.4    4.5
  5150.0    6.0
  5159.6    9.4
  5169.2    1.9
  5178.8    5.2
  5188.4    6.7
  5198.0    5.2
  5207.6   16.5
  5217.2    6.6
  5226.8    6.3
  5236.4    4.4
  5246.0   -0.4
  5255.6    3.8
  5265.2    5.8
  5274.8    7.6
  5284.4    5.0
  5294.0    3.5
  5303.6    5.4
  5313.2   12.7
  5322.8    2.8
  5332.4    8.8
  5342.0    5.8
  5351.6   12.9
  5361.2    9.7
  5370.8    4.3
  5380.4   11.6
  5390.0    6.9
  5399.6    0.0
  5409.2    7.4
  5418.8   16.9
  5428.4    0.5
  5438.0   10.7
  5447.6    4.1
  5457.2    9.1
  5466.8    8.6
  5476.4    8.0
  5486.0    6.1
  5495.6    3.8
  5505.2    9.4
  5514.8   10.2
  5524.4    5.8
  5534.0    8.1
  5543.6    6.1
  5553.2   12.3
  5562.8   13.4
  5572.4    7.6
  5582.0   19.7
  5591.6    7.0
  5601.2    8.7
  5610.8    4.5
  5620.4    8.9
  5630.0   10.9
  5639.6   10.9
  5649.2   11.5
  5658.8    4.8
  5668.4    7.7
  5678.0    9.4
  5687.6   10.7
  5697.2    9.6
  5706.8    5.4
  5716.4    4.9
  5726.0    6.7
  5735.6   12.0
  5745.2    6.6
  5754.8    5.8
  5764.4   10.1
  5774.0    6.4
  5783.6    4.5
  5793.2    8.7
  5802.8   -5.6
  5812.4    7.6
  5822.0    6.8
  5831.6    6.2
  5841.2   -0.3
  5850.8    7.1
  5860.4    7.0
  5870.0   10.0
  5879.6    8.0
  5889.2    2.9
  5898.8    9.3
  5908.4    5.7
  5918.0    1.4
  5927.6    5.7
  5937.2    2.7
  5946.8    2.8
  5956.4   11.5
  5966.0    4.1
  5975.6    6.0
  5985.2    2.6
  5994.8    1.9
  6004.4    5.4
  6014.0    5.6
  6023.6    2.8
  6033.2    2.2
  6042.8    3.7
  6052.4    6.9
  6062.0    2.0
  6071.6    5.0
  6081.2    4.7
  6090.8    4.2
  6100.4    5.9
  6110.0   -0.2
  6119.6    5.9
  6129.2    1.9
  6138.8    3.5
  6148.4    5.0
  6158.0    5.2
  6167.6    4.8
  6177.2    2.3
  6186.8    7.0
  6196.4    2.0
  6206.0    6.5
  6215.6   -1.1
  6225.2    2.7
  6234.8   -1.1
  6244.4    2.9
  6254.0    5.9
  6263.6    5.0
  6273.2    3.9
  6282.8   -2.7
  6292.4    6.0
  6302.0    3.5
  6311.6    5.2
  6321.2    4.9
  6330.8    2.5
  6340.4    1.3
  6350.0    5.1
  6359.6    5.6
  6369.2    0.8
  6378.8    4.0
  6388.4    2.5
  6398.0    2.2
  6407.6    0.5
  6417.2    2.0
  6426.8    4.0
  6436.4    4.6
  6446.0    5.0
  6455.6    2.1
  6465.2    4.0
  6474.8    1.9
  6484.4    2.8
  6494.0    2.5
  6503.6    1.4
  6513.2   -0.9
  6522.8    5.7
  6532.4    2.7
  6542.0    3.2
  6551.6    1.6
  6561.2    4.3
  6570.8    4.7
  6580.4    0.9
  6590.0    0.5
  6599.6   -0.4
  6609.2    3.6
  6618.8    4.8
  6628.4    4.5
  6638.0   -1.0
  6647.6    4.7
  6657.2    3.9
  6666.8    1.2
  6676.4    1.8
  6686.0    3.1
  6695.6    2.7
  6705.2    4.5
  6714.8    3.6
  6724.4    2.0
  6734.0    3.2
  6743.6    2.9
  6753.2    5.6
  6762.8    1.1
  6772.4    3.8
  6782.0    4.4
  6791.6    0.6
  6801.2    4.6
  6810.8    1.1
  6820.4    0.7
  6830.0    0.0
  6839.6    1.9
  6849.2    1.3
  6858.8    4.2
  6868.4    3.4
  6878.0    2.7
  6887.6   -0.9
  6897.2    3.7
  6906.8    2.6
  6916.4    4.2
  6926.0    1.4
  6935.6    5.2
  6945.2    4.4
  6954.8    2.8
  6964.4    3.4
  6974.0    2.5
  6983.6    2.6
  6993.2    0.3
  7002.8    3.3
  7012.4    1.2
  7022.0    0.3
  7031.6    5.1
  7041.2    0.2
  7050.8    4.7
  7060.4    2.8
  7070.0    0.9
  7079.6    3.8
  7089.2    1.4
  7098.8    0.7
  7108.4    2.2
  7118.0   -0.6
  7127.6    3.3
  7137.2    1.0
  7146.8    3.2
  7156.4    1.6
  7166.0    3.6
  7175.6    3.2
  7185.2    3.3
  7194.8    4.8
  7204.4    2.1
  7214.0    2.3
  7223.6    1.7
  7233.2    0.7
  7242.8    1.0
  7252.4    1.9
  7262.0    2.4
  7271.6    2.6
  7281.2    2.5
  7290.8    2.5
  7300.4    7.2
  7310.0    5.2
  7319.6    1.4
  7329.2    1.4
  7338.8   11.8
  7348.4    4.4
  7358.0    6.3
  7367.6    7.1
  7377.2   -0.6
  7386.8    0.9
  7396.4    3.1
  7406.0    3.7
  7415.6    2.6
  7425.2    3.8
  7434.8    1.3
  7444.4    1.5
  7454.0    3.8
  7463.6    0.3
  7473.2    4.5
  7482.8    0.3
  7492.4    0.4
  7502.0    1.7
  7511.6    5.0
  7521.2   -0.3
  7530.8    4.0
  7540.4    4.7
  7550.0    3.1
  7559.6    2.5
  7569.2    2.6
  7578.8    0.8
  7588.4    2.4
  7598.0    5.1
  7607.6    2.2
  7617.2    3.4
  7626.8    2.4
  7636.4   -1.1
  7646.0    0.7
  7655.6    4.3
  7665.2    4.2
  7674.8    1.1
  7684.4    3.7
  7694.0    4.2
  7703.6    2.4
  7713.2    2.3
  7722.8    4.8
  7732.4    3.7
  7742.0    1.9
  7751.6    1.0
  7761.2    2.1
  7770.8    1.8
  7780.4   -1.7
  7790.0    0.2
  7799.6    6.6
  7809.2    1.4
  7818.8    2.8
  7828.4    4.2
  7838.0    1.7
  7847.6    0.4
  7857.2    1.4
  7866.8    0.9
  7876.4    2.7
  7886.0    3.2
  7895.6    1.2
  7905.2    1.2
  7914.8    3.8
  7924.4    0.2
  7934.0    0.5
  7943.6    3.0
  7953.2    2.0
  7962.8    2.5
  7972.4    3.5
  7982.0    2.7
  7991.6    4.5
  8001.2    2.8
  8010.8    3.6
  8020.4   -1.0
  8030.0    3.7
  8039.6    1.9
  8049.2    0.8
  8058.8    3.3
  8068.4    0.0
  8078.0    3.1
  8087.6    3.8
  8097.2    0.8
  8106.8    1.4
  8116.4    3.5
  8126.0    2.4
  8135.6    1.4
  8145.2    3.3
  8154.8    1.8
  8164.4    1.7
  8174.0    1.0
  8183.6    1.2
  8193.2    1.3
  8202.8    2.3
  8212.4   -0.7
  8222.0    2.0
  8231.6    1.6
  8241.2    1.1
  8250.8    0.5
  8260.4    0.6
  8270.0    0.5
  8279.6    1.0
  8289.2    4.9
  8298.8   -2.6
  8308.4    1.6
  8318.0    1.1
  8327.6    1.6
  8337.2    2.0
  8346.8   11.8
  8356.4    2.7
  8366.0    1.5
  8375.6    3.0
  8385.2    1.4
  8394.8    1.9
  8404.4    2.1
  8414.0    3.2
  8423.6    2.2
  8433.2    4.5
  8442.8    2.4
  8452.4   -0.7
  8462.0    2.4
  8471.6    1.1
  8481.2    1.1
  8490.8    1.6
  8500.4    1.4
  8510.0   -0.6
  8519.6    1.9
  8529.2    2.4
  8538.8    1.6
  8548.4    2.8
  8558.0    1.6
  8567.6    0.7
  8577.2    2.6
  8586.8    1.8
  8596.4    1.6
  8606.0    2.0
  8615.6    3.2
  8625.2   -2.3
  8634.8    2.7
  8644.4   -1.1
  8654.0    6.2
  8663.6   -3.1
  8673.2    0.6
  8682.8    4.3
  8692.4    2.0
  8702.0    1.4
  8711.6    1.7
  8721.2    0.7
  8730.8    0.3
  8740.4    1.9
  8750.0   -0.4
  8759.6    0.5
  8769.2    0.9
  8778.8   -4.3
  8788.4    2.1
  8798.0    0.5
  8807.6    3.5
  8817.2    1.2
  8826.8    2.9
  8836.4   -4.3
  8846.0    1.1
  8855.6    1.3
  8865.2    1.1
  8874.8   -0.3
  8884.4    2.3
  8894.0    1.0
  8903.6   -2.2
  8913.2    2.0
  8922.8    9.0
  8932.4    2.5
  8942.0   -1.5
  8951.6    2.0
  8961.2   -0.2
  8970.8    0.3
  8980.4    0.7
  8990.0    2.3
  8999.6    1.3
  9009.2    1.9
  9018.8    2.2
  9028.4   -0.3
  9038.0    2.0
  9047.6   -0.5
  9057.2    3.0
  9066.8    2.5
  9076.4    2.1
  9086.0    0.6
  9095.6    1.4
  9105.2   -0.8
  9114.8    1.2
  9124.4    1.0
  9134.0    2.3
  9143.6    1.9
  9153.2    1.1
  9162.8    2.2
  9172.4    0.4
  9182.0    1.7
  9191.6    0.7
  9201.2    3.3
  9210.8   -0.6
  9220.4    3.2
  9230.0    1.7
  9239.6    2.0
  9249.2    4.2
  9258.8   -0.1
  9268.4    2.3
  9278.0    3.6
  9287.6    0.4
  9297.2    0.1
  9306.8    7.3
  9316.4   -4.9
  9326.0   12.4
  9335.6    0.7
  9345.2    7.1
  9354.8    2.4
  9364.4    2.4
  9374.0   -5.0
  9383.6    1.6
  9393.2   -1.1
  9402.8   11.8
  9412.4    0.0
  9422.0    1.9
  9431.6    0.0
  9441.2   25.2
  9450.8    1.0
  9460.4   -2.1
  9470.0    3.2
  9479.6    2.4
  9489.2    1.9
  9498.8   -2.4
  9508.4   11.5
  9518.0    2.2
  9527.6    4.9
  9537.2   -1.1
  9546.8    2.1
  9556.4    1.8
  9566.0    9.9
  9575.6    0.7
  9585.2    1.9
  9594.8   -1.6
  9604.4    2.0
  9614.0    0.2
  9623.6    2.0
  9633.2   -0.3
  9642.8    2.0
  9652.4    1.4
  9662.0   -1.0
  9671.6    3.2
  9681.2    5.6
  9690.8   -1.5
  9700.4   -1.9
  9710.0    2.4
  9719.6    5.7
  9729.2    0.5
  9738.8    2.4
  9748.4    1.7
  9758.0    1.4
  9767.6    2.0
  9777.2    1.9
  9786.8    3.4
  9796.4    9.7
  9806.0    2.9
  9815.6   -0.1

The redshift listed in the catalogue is 0.51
